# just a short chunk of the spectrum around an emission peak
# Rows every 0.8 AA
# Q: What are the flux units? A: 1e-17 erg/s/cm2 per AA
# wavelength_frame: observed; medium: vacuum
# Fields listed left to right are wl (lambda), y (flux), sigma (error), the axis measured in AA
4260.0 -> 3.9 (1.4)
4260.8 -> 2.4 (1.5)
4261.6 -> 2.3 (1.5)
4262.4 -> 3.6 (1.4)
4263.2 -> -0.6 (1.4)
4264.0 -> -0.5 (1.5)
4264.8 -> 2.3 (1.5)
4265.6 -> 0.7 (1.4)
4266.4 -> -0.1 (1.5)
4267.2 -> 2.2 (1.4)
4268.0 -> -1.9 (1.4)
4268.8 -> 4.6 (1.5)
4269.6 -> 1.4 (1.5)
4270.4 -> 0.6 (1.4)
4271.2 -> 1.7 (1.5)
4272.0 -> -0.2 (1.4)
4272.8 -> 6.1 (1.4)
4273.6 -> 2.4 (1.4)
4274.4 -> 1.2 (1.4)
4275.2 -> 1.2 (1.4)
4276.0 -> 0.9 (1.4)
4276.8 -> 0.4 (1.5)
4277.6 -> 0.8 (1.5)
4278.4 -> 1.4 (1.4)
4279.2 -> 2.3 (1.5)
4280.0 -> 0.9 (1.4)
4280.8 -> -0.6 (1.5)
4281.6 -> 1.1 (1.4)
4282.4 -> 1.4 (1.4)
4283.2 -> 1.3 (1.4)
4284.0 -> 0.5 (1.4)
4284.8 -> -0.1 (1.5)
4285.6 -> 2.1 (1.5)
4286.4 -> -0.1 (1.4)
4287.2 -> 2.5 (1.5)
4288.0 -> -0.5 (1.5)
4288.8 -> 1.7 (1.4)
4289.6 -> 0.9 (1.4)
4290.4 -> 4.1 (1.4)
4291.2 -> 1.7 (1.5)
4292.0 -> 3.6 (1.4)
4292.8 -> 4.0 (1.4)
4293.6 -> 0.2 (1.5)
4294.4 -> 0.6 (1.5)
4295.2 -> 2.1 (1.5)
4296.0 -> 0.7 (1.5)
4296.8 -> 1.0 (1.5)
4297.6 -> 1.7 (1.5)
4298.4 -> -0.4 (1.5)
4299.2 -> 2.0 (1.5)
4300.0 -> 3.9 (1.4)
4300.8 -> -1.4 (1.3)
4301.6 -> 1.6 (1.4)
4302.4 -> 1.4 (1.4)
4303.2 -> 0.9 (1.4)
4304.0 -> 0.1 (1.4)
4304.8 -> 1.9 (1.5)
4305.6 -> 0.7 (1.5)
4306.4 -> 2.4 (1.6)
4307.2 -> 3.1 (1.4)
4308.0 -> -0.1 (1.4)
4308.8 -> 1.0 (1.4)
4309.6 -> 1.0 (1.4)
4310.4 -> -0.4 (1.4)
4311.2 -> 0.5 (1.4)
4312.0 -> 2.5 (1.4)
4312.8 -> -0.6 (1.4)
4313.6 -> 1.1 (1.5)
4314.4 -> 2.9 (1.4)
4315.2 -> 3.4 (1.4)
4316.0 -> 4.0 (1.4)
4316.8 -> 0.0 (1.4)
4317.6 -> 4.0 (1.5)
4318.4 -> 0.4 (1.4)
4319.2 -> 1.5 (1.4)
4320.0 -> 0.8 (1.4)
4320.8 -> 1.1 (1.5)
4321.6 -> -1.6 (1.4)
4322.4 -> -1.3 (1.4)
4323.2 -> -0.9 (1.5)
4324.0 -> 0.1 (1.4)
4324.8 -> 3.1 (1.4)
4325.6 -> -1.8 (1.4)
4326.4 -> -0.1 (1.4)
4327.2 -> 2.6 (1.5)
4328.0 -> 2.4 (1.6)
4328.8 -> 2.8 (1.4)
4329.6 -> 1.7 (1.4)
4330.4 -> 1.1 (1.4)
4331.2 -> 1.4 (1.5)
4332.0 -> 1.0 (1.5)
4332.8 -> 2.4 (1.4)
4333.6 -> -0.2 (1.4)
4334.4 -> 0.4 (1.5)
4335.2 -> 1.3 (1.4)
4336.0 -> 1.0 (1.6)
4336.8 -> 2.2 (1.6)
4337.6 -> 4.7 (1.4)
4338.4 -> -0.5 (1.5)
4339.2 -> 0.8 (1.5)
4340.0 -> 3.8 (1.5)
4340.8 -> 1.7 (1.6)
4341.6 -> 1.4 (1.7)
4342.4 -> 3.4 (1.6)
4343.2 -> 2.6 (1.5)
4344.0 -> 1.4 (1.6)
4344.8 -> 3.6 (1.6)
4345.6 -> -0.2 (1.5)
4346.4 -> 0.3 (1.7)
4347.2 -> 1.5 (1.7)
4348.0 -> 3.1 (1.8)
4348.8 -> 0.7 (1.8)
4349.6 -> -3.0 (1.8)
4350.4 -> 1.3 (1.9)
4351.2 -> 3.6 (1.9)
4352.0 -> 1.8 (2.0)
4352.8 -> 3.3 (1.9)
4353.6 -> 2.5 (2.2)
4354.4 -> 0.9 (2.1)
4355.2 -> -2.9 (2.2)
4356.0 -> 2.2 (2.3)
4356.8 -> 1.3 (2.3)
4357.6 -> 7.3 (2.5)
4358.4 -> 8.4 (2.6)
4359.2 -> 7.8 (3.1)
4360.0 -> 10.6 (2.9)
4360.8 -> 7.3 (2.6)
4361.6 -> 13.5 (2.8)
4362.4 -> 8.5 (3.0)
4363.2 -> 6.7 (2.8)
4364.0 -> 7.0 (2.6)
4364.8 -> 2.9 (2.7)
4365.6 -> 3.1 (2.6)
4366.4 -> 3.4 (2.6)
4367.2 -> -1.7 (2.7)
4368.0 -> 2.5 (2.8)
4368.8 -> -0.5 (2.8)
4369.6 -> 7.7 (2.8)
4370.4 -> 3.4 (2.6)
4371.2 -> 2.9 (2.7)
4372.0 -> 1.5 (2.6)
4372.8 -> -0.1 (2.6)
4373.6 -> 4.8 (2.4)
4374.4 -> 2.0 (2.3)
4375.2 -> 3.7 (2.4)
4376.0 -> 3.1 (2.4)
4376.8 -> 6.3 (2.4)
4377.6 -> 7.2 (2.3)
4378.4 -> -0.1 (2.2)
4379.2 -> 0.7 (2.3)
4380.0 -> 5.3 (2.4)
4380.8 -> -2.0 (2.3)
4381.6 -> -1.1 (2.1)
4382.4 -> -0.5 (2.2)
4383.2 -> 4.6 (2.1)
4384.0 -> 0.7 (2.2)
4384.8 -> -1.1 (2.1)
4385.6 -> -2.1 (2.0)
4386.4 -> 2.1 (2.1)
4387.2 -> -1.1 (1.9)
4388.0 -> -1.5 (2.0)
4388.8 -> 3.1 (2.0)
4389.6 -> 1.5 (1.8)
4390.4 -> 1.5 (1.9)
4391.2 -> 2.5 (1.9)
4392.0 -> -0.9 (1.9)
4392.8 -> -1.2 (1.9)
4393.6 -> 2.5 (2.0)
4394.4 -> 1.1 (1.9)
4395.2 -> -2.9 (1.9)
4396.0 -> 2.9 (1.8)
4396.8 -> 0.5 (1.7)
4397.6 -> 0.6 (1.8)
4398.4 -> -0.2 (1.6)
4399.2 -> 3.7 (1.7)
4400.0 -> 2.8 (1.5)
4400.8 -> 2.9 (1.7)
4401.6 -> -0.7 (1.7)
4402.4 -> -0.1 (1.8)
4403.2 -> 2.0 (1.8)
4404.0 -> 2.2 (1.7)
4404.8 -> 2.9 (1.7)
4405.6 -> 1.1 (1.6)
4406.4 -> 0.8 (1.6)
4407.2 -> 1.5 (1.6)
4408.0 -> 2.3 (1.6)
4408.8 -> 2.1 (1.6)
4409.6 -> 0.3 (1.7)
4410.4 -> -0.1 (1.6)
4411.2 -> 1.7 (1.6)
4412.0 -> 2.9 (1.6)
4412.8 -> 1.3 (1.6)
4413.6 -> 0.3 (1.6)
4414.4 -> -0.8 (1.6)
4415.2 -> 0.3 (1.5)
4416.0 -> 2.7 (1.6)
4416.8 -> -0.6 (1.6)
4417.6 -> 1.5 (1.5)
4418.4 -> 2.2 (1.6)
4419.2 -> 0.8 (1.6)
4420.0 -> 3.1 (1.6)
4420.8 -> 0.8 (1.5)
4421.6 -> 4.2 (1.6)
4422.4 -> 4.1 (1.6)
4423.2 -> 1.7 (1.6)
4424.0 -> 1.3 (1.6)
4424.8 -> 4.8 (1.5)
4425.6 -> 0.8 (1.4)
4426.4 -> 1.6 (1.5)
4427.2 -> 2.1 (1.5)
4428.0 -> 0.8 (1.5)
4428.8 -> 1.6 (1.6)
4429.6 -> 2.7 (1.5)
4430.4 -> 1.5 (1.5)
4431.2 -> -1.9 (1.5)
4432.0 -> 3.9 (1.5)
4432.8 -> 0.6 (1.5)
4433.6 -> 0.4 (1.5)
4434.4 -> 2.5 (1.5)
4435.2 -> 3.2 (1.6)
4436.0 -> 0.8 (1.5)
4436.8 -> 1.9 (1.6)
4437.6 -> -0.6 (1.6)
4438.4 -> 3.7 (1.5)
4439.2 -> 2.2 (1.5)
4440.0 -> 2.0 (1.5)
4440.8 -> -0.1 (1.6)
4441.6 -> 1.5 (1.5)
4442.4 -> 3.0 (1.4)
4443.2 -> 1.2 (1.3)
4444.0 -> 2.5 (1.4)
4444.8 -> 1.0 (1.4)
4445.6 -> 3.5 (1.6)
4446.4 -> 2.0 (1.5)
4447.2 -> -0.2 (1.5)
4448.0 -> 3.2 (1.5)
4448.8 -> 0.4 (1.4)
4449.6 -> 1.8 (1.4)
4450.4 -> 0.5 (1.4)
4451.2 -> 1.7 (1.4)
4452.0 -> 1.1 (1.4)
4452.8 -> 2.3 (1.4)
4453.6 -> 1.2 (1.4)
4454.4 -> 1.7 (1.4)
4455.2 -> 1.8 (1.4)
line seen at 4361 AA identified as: [O II]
